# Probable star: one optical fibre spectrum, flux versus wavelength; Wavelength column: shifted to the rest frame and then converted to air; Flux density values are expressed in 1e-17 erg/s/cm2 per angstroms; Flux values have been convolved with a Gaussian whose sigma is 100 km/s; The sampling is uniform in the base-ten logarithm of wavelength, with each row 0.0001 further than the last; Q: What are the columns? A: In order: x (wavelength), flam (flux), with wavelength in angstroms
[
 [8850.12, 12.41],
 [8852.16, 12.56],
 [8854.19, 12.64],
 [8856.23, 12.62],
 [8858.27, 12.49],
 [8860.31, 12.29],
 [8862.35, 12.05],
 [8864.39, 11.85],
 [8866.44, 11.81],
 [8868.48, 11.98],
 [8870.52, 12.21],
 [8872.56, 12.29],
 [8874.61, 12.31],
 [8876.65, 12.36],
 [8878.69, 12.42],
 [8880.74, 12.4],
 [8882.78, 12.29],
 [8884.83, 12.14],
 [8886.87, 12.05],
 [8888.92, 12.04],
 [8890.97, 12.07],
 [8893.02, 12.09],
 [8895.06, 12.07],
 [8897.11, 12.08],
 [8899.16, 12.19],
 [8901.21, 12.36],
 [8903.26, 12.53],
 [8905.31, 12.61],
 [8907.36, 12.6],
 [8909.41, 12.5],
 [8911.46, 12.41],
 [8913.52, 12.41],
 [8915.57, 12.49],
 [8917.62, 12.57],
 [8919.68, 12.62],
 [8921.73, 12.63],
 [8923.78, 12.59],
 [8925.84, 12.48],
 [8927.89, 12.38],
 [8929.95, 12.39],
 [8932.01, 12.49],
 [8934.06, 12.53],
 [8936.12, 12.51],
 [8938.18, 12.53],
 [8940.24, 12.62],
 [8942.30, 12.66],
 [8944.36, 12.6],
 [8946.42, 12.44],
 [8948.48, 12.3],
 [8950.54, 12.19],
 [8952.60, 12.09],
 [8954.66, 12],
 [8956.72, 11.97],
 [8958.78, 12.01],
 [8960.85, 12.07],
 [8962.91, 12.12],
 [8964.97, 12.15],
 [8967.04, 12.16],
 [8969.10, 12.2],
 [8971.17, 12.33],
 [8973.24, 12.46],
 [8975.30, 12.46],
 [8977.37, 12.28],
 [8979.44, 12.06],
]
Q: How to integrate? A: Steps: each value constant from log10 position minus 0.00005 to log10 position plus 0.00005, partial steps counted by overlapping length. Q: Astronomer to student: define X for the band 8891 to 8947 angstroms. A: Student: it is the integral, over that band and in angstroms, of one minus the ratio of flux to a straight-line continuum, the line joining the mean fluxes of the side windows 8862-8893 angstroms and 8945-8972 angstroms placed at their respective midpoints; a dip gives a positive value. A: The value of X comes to -1.4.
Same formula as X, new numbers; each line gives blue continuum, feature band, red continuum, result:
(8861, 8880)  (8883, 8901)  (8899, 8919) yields 0.3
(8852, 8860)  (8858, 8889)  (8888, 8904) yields 0.5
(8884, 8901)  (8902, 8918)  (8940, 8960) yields -0.5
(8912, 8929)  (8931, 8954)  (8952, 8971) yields -0.3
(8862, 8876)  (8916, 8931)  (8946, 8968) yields -0.5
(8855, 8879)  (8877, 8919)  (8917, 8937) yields 0.2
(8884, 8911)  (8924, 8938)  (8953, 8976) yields -0.3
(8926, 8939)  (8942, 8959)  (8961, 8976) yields 0.2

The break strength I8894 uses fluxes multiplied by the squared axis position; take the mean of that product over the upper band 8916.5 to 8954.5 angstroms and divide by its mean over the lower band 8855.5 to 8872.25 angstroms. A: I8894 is 1.04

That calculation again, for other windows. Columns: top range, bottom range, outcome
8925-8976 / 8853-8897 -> 1.03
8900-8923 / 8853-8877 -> 1.03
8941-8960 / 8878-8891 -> 1.02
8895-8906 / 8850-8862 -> 1.00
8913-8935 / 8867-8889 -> 1.03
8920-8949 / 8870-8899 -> 1.04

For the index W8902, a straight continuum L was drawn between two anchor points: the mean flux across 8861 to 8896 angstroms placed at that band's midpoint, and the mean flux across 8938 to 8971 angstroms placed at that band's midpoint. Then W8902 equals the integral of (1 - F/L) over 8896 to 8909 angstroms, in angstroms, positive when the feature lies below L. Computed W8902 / -0.23 angstroms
